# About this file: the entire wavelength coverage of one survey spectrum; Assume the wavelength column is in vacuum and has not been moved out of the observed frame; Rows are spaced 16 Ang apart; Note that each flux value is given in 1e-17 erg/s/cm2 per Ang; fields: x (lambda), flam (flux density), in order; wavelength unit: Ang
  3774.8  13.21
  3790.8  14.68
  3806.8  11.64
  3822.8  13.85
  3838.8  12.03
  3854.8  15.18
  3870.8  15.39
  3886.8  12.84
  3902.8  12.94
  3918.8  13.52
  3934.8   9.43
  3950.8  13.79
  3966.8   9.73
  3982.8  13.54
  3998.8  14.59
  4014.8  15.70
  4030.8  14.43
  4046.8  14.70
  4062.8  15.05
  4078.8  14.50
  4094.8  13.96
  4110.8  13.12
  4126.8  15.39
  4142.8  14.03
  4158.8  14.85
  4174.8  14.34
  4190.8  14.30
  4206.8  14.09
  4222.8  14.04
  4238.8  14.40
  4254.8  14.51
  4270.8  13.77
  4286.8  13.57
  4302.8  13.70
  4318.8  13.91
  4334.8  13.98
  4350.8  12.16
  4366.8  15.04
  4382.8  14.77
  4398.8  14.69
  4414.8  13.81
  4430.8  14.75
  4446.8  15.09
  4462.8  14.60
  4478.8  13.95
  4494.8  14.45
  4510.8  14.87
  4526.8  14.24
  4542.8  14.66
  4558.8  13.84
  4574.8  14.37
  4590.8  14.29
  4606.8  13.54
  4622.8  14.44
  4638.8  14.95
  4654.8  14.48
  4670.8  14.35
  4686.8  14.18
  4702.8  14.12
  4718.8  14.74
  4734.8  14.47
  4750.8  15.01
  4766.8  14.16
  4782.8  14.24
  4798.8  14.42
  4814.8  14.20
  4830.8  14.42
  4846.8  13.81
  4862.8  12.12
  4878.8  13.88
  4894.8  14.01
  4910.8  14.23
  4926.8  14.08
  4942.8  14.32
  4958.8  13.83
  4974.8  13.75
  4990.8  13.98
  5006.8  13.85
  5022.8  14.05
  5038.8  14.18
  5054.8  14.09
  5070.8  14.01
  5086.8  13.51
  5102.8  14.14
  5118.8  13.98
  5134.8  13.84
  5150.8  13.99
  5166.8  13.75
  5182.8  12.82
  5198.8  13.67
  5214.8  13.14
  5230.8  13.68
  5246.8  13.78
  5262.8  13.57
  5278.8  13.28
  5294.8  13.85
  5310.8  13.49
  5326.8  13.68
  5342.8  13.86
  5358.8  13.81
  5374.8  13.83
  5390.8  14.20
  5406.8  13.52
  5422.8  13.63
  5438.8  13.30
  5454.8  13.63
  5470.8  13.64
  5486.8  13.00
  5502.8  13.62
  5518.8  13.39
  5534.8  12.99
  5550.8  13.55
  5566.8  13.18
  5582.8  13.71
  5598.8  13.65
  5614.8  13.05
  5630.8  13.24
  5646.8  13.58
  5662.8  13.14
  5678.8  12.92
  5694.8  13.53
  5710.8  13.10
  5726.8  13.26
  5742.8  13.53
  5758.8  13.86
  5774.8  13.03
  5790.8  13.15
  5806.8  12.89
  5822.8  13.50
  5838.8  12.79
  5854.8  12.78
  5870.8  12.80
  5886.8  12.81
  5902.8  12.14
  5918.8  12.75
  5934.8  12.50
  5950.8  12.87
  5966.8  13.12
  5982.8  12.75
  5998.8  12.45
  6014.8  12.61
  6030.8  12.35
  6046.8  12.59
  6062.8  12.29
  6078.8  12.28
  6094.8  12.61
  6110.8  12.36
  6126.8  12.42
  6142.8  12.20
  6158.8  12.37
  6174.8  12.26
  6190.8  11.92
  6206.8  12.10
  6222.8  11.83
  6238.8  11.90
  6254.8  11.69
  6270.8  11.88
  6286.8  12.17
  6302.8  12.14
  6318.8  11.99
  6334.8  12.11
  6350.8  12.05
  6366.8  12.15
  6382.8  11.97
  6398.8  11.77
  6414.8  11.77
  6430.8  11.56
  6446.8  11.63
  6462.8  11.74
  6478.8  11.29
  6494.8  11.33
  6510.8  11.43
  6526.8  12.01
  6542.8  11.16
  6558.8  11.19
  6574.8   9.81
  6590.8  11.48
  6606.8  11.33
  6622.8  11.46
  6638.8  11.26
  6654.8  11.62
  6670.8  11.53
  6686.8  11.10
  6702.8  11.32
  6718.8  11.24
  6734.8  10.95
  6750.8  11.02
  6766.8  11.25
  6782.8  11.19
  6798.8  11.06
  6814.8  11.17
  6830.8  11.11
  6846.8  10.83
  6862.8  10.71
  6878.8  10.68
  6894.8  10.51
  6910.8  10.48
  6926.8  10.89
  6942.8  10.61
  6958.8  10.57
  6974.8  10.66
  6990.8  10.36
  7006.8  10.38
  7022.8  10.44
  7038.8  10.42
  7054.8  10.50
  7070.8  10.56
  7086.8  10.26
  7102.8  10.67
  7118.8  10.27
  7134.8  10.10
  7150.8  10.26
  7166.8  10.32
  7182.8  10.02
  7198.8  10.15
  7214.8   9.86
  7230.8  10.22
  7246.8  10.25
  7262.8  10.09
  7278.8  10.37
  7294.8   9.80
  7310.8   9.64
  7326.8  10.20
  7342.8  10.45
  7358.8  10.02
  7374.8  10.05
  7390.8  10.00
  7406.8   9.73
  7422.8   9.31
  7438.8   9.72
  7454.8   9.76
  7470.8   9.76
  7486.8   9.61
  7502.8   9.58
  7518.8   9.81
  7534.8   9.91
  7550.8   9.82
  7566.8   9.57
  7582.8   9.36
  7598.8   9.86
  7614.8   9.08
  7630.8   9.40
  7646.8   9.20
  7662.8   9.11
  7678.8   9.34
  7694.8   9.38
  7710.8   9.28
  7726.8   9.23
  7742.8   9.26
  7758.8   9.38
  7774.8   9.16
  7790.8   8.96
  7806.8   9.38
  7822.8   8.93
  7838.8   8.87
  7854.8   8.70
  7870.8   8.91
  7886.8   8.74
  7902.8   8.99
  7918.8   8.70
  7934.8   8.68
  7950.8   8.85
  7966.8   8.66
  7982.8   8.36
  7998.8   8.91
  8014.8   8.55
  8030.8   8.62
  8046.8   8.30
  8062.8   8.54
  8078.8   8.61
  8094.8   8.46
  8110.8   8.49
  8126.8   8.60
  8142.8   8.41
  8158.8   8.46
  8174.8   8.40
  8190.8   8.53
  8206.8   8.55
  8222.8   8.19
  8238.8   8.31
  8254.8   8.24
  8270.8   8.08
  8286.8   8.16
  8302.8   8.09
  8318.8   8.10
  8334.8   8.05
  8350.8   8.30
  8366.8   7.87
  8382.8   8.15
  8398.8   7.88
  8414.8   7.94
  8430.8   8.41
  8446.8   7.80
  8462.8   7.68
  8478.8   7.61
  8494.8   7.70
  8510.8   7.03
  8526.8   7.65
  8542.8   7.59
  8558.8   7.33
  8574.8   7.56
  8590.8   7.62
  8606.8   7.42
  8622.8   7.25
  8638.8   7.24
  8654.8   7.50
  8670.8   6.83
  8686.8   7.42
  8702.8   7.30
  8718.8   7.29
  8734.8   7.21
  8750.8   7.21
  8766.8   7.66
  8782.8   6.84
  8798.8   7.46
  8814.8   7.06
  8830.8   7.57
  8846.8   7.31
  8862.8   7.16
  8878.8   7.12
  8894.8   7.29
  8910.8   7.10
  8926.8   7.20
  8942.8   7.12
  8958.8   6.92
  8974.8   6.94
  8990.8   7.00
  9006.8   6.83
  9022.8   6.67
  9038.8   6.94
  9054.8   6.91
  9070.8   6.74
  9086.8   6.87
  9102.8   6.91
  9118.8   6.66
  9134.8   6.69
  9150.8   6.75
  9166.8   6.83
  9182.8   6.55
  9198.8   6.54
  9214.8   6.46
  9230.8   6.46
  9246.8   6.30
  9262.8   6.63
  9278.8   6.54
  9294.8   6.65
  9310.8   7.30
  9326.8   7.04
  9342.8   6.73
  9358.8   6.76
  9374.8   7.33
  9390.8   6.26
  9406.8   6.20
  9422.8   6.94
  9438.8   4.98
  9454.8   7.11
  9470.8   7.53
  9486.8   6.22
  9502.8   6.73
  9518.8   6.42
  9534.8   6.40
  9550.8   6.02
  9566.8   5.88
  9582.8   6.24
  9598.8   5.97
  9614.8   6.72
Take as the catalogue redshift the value 0.001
